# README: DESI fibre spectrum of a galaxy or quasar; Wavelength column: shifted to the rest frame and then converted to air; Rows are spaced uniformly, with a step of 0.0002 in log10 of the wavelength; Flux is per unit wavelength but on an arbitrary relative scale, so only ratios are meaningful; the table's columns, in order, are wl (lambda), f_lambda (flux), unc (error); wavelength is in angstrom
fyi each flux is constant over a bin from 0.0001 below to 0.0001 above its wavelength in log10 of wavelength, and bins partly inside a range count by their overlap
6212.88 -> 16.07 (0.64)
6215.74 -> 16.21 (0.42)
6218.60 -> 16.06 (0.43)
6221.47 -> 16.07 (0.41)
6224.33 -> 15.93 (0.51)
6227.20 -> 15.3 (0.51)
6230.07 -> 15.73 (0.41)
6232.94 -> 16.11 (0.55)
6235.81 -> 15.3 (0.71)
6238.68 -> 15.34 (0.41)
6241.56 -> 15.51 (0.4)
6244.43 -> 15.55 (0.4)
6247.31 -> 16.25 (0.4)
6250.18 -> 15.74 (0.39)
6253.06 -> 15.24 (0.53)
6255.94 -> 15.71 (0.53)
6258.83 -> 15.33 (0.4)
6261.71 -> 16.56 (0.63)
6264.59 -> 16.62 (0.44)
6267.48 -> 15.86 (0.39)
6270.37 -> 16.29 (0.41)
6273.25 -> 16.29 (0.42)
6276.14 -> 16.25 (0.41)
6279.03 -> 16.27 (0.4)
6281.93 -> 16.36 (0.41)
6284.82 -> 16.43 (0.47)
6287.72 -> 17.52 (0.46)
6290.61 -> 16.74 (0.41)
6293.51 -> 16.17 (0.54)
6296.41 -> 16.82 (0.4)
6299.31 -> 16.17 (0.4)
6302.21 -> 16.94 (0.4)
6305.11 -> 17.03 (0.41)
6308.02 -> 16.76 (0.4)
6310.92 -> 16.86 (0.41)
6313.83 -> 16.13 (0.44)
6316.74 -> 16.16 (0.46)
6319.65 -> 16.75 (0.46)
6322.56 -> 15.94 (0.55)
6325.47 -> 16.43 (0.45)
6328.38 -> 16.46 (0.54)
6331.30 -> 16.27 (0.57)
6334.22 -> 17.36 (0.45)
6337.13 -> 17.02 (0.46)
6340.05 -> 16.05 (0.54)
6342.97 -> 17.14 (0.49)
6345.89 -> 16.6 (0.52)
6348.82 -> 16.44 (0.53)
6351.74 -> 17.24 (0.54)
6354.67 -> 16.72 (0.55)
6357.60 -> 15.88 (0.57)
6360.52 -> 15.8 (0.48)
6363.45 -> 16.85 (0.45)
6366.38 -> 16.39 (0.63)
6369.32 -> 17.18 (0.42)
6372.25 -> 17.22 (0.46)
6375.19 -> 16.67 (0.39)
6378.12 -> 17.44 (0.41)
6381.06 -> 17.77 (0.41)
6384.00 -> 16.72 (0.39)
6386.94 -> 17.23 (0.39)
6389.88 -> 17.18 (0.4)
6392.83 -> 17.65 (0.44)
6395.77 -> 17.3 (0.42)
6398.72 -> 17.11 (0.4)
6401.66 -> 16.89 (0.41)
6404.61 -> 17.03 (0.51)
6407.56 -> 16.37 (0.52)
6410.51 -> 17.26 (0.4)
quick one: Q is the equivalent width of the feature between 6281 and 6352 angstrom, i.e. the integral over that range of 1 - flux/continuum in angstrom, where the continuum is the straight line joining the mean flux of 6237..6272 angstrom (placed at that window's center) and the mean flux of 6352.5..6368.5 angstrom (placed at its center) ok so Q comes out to -2.0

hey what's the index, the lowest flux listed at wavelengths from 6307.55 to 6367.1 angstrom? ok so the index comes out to 15.8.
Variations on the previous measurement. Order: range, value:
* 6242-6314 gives 15.24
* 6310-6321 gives 16.13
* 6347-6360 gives 15.88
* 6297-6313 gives 16.17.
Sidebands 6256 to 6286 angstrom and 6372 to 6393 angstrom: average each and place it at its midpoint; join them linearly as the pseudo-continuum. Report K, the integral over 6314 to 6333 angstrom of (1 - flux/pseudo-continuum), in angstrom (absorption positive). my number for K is 0.4 angstrom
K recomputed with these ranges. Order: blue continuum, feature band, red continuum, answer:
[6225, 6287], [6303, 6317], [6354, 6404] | -0.2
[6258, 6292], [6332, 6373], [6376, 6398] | 0.8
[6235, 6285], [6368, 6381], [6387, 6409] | -0.2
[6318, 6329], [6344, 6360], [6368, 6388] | 0.2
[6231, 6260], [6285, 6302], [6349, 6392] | -0.6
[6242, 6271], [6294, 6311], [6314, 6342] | -0.5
